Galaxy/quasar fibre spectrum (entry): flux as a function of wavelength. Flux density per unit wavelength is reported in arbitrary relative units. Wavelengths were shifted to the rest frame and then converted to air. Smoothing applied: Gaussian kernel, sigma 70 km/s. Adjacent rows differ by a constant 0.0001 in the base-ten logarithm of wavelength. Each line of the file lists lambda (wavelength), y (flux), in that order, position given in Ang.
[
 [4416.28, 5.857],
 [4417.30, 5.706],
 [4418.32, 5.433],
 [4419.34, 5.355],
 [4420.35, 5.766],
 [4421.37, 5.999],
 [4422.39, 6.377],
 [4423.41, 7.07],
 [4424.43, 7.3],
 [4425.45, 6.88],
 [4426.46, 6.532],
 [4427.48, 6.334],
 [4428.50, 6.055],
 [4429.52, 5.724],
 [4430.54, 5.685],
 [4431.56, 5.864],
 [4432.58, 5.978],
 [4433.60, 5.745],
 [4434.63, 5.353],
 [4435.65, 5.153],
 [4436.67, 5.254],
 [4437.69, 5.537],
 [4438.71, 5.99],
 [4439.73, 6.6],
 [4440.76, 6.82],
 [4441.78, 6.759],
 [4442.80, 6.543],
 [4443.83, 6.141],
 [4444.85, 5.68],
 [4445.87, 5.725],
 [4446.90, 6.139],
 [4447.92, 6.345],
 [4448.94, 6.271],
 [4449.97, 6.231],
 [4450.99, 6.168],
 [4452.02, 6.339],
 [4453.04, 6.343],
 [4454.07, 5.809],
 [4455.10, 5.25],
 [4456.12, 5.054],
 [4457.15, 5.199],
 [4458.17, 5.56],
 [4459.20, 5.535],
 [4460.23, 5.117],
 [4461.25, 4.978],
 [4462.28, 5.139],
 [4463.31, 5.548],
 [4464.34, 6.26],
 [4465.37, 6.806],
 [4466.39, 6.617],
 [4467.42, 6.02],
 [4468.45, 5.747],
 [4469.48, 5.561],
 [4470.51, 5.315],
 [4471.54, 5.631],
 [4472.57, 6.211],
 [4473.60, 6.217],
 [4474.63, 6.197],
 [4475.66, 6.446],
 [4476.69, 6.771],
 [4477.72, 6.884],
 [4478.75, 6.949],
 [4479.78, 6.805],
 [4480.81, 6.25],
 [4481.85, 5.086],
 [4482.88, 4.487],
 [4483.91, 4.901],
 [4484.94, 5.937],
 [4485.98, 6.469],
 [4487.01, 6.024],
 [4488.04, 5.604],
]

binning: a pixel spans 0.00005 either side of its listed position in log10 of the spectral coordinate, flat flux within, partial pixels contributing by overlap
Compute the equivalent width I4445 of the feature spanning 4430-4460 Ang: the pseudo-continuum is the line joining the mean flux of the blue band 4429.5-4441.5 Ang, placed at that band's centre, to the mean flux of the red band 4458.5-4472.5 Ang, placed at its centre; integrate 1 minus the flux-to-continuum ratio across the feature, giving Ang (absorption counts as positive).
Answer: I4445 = -0.5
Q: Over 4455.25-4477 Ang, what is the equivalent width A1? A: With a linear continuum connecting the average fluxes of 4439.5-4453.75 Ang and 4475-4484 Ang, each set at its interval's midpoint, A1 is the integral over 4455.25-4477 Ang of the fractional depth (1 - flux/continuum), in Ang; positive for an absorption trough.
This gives 1.4 Ang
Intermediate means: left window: 6.28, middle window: 5.79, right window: 6.12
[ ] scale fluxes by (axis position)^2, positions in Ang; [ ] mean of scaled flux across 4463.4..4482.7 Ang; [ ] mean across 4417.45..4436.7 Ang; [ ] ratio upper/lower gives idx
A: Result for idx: 1.0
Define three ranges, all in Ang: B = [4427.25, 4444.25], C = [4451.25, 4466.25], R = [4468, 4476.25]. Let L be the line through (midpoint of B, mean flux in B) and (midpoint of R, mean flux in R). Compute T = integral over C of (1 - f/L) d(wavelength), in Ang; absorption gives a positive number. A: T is 0.7 Ang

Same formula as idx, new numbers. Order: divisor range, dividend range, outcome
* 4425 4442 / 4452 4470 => 0.96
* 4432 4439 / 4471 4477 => 1.14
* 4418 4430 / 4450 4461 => 0.92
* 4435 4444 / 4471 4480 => 1.08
